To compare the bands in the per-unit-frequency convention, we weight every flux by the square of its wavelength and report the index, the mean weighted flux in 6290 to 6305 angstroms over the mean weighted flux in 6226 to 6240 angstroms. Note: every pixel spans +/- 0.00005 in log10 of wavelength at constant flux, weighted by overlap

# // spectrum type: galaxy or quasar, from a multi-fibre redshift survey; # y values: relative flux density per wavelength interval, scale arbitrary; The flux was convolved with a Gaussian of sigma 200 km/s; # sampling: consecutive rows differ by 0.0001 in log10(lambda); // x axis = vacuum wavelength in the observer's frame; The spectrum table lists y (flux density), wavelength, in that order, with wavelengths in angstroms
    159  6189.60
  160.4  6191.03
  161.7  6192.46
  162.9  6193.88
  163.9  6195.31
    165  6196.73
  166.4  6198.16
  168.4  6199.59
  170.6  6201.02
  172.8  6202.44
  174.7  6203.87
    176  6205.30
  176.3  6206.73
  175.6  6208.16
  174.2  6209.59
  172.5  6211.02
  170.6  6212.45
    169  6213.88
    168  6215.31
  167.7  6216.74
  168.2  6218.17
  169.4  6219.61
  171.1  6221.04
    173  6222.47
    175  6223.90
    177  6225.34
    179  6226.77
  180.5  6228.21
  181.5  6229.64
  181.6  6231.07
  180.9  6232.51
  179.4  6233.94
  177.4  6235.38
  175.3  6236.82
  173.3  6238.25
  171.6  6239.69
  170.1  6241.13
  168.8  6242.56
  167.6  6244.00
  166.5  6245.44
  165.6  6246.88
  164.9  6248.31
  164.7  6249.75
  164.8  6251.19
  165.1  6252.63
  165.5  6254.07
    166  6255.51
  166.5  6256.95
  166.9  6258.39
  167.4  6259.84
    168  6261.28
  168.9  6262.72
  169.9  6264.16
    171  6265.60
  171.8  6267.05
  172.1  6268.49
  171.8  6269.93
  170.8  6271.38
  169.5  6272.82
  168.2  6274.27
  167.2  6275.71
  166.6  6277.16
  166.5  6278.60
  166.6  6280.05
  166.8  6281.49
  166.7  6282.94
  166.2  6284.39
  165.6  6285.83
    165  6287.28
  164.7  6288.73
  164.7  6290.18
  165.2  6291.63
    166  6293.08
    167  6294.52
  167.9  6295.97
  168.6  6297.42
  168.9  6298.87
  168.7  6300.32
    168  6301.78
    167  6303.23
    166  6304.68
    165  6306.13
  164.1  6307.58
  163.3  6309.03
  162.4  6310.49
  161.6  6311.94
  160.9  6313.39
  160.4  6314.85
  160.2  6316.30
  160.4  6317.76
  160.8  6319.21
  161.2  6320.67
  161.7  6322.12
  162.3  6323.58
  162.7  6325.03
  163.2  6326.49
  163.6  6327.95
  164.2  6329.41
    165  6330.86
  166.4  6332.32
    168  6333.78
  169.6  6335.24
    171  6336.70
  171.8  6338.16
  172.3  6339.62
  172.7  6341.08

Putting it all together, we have 1.0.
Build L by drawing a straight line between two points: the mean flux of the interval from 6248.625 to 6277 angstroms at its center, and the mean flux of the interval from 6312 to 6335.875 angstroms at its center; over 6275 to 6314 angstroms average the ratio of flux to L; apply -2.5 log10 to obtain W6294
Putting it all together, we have 0.00 mag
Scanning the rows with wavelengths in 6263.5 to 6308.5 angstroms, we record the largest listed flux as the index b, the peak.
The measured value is 172.1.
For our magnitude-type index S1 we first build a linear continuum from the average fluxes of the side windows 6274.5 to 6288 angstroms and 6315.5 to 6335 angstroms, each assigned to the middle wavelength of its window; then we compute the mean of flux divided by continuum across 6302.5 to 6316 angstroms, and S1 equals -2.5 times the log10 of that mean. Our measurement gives 0.01 mag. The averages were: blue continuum 166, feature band 163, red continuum 163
